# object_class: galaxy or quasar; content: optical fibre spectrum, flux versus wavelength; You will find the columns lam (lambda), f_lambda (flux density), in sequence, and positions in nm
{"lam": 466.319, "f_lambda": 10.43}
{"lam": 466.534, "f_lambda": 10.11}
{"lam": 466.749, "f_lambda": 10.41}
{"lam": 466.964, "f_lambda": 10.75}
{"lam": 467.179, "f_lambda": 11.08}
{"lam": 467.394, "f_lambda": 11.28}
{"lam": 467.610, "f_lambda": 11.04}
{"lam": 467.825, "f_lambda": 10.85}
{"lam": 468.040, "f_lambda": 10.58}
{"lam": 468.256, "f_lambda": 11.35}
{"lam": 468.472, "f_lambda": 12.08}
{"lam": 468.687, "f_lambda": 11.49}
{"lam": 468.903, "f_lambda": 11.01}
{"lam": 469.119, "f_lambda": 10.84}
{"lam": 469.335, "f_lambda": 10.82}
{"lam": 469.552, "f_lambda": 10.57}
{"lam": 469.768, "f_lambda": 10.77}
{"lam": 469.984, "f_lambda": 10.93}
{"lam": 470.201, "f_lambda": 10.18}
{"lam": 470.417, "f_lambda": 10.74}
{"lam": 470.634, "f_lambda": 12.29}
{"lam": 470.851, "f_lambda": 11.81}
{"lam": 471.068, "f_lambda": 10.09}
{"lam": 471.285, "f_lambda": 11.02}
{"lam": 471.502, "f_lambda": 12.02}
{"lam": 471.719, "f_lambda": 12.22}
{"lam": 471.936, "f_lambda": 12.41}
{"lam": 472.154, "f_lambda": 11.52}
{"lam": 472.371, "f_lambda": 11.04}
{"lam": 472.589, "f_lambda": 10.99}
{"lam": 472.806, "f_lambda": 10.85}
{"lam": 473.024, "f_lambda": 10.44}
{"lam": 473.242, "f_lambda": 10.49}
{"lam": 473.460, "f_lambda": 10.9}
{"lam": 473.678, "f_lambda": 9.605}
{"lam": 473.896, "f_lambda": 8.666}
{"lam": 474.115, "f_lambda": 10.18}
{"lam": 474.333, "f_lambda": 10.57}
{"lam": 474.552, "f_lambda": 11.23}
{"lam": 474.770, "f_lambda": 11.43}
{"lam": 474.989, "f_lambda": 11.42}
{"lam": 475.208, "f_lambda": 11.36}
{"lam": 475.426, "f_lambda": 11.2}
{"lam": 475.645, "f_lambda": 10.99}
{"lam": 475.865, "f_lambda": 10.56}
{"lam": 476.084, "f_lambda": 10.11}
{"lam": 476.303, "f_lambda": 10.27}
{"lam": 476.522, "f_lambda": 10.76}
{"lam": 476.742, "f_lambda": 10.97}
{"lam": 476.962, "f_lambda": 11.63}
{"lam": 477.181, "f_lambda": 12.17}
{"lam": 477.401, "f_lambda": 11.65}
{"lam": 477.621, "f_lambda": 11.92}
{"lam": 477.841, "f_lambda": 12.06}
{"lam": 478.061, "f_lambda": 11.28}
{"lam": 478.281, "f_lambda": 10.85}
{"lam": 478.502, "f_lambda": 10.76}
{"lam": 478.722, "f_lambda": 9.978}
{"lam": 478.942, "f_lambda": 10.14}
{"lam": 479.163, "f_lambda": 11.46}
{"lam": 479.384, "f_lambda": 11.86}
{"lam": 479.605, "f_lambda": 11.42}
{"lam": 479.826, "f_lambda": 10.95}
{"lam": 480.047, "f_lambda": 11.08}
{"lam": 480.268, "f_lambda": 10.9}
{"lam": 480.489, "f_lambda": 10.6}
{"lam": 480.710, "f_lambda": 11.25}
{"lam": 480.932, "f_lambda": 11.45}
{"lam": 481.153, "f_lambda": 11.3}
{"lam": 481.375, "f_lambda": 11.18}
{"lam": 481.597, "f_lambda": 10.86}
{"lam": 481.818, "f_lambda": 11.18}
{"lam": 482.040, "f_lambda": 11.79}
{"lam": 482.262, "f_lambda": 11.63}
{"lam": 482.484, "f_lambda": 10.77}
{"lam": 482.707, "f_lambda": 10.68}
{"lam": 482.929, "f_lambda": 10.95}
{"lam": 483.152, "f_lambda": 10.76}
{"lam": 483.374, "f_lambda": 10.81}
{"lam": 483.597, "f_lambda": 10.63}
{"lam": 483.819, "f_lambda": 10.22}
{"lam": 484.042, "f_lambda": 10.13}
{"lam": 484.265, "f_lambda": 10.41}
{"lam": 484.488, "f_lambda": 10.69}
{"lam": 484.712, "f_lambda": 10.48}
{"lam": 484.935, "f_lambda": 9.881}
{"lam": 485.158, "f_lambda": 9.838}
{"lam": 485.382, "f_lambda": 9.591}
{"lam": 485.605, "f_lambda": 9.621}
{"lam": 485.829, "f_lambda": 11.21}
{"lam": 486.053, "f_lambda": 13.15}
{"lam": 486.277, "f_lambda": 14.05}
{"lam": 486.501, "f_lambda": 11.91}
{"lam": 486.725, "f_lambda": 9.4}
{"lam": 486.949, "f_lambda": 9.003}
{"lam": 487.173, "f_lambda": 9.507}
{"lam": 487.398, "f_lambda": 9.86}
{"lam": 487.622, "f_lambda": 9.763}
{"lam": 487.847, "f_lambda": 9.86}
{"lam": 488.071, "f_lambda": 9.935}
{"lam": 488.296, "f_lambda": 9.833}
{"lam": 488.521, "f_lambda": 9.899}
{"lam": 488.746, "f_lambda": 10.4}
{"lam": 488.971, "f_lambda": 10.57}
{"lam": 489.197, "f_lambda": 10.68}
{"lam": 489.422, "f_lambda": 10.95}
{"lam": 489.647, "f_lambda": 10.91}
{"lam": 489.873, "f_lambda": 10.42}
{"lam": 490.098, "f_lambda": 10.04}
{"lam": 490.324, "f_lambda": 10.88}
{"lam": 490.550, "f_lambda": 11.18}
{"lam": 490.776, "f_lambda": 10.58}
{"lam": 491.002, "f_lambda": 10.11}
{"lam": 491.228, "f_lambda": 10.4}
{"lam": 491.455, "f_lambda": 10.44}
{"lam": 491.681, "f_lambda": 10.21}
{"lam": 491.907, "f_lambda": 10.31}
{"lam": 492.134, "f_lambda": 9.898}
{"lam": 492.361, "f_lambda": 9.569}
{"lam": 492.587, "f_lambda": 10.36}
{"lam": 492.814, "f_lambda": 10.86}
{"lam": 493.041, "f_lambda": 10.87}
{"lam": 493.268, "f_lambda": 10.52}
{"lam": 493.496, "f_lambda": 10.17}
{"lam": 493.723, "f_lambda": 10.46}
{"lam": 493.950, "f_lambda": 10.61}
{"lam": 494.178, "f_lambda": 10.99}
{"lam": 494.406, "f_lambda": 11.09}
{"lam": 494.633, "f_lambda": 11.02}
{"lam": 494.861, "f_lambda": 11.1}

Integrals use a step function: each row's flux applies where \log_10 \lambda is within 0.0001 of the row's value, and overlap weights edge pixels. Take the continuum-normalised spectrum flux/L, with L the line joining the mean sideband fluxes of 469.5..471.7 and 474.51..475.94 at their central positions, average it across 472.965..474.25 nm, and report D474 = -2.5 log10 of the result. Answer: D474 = 0.11 mag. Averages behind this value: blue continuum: 11.1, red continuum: 11.2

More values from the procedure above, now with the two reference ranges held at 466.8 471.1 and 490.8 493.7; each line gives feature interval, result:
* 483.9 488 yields 0.01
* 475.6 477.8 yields -0.03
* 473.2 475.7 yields 0.02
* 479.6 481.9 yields -0.04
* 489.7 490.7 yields -0.03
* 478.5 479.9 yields -0.02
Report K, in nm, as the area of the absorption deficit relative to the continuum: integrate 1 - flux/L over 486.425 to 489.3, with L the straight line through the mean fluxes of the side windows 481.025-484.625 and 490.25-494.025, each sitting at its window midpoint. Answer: 0.17 nm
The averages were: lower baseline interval 10.9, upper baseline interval 10.4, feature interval 10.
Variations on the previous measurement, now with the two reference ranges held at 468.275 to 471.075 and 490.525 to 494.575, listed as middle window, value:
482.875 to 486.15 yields 0.046 nm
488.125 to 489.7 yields 0.021 nm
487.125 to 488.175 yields 0.080 nm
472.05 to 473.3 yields 0.012 nm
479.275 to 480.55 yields -0.040 nm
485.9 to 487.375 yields -0.063 nm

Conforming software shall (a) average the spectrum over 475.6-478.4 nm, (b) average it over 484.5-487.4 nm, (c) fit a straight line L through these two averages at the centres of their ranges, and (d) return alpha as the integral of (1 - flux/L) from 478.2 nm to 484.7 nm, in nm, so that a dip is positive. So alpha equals -0.01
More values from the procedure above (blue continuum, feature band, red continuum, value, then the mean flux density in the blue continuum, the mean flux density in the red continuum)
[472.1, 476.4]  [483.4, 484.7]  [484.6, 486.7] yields 0.061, 10.7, 11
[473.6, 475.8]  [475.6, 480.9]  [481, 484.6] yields -0.152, 10.7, 10.9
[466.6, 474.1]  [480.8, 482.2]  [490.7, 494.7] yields -0.077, 11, 10.5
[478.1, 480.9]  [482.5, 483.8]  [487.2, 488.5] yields -0.032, 11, 9.83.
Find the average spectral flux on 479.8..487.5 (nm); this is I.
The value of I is 10.8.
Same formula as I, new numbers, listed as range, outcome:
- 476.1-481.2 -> 11.1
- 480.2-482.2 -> 11.2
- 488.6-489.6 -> 10.6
